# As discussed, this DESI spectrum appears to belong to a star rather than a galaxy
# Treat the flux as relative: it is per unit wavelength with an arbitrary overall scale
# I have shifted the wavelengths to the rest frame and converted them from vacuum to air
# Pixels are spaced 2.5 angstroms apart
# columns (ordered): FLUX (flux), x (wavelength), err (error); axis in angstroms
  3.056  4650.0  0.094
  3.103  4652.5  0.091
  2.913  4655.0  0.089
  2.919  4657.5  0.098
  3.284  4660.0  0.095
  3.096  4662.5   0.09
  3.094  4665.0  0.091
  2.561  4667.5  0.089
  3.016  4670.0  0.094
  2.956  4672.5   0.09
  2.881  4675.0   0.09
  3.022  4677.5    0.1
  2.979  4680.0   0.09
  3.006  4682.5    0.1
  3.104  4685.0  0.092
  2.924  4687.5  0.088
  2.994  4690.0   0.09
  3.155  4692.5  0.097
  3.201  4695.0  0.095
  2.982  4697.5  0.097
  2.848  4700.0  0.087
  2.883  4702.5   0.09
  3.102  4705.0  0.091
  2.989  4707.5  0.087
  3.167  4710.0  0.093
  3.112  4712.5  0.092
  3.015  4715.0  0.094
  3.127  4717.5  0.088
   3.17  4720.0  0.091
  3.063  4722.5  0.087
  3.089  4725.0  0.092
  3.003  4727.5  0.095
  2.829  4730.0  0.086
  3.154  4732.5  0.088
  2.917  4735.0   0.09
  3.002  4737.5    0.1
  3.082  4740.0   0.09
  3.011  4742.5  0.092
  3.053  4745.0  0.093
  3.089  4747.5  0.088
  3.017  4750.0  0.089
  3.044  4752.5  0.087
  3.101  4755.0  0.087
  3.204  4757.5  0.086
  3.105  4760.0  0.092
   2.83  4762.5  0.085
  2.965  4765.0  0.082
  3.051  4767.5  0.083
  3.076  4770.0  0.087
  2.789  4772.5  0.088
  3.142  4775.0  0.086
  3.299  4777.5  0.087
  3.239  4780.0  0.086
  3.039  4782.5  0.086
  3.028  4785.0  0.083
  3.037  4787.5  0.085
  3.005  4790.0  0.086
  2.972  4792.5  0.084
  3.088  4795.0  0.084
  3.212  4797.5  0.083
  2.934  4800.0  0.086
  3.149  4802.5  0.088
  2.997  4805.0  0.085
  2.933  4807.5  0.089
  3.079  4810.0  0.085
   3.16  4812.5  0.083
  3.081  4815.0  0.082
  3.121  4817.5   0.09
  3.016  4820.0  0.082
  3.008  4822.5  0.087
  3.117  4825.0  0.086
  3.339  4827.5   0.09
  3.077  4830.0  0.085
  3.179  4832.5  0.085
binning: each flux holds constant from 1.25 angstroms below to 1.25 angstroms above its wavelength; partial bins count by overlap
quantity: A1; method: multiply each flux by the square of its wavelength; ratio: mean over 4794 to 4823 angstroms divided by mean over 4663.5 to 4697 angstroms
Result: 1.08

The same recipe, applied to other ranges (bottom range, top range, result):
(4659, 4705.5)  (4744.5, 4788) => 1.06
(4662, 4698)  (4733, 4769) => 1.04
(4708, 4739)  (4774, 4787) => 1.05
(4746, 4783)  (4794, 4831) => 1.03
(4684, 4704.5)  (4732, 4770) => 1.03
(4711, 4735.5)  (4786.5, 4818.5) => 1.04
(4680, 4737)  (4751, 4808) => 1.04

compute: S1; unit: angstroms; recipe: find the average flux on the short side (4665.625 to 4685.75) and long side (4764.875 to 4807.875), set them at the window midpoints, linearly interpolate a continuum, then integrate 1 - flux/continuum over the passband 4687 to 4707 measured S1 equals -0.3 angstroms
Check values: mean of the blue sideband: 2.94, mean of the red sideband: 3.06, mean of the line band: 3.01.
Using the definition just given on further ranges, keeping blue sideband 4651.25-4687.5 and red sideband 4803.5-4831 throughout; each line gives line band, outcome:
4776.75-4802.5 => -0.1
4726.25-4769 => 0.2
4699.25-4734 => -0.2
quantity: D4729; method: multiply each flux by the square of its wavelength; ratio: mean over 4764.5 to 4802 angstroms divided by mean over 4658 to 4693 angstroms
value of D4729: 1.1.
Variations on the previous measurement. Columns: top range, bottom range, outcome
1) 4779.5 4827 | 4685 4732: 1.05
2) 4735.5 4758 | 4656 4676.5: 1.06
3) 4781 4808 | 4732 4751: 1.02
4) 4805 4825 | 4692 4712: 1.05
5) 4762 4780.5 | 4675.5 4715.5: 1.04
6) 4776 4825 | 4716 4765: 1.04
